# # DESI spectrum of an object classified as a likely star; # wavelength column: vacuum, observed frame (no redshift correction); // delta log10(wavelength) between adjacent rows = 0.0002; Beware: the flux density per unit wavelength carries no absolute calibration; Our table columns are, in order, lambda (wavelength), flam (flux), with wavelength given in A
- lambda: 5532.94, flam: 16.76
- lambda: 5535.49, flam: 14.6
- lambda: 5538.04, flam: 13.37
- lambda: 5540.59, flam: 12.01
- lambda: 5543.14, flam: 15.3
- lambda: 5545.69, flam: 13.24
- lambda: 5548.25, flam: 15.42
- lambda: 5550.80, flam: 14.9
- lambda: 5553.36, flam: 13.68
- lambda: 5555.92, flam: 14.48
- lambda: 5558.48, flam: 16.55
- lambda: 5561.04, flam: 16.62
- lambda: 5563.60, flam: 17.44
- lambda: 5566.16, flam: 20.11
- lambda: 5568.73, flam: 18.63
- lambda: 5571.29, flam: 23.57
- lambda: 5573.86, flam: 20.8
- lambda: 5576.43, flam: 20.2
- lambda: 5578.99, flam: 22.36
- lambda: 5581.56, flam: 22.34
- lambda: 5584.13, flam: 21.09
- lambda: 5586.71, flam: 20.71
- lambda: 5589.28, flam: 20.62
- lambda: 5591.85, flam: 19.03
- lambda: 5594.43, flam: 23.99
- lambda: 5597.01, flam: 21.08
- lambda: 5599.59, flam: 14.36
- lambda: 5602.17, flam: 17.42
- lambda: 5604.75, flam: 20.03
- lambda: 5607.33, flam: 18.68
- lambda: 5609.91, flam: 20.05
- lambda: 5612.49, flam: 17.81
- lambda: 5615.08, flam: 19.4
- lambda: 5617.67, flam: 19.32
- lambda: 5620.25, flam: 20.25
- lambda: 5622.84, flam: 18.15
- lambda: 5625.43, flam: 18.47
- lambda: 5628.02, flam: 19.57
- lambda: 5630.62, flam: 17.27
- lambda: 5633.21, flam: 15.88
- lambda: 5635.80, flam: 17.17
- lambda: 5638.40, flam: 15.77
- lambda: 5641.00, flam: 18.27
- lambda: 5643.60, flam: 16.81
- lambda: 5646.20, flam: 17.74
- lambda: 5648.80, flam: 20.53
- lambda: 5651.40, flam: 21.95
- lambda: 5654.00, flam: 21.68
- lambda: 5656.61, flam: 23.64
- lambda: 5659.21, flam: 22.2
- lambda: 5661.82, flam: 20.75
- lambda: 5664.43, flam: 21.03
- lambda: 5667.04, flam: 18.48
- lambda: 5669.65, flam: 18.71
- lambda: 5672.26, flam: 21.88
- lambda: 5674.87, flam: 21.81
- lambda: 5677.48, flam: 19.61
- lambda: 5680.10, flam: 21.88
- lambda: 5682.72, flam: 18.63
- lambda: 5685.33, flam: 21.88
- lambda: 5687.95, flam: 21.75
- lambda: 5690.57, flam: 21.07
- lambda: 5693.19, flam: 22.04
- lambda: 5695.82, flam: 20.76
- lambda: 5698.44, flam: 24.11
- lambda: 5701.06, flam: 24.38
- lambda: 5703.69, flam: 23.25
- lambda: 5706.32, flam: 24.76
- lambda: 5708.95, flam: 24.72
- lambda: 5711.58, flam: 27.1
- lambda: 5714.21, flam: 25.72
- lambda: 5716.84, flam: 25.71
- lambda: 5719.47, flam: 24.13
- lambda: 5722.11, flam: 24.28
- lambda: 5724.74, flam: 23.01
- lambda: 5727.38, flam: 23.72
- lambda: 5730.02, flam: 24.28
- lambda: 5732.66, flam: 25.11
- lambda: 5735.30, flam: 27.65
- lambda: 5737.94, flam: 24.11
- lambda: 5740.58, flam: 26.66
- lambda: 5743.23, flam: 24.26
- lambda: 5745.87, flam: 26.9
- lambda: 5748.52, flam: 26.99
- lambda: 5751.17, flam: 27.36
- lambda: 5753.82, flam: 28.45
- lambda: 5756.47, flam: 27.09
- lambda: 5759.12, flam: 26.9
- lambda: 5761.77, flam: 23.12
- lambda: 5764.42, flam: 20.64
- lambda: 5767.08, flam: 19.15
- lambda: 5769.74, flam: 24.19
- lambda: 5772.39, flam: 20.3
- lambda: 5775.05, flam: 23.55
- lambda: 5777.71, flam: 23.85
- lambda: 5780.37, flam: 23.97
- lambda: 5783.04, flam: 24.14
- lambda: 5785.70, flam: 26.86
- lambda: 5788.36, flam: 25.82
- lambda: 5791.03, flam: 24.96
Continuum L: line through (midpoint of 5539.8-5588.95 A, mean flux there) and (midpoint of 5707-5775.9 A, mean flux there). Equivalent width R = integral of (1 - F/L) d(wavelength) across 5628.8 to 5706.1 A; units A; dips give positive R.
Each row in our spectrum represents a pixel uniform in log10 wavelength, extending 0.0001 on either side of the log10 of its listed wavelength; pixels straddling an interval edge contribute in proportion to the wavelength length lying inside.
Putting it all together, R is 5.5 A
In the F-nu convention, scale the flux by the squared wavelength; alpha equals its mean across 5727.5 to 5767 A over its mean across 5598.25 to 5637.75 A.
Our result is 1.46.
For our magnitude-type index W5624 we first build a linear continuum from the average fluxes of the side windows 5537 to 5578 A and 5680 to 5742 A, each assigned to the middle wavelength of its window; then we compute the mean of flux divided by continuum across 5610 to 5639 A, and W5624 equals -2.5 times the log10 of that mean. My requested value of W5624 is 0.089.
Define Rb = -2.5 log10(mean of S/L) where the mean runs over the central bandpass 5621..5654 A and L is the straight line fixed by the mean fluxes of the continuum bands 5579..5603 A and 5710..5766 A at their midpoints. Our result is 0.19 mag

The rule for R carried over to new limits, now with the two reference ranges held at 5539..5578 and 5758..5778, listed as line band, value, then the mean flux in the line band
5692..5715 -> -3.5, 24.1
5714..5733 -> -2.7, 24.4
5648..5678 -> -2.0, 21.1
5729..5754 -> -4.8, 26.1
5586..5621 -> -2.6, 19.5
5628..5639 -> 1.2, 16.9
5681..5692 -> -0.3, 20.9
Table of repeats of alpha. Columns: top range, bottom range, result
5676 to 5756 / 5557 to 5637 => 1.31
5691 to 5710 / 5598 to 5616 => 1.32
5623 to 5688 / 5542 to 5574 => 1.21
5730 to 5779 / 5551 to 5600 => 1.36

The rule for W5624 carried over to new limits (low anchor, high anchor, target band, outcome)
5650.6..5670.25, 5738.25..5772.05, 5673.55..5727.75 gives -0.01 mag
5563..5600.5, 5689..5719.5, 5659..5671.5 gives 0.14 mag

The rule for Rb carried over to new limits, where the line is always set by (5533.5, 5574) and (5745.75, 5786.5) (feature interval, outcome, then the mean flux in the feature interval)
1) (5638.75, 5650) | 0.09 mag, 18.1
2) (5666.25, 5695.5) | 0.02 mag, 20.7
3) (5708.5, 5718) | -0.16 mag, 25.9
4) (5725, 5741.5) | -0.08 mag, 25.1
